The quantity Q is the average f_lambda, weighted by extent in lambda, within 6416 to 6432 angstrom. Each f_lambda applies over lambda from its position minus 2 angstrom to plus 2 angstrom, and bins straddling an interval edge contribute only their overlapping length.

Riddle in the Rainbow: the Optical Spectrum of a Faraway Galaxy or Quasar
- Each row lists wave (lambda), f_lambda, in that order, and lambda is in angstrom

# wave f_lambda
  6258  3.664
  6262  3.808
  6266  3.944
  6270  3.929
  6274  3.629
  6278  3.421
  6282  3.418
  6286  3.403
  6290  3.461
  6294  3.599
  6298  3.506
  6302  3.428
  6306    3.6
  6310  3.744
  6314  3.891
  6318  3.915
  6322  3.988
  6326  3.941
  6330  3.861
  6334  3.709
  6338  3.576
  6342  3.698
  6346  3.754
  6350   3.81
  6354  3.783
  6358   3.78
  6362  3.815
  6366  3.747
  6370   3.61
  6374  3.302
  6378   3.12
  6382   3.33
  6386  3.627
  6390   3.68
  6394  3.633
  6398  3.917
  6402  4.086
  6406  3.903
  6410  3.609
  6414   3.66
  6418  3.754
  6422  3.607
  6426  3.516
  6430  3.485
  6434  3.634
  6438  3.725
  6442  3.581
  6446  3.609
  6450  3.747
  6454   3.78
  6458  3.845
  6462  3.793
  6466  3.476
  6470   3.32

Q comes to 3.59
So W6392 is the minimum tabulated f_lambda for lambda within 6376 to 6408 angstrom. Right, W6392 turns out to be 3.12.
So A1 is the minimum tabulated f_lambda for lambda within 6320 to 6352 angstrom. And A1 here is 3.576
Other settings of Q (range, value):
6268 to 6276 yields 3.78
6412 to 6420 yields 3.71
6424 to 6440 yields 3.59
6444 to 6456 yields 3.71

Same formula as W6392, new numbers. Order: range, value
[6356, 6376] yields 3.302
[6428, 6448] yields 3.485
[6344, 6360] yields 3.754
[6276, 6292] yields 3.403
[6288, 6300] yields 3.461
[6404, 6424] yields 3.607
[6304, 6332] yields 3.6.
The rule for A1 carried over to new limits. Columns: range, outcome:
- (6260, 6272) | 3.808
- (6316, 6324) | 3.915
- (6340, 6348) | 3.698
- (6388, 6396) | 3.633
